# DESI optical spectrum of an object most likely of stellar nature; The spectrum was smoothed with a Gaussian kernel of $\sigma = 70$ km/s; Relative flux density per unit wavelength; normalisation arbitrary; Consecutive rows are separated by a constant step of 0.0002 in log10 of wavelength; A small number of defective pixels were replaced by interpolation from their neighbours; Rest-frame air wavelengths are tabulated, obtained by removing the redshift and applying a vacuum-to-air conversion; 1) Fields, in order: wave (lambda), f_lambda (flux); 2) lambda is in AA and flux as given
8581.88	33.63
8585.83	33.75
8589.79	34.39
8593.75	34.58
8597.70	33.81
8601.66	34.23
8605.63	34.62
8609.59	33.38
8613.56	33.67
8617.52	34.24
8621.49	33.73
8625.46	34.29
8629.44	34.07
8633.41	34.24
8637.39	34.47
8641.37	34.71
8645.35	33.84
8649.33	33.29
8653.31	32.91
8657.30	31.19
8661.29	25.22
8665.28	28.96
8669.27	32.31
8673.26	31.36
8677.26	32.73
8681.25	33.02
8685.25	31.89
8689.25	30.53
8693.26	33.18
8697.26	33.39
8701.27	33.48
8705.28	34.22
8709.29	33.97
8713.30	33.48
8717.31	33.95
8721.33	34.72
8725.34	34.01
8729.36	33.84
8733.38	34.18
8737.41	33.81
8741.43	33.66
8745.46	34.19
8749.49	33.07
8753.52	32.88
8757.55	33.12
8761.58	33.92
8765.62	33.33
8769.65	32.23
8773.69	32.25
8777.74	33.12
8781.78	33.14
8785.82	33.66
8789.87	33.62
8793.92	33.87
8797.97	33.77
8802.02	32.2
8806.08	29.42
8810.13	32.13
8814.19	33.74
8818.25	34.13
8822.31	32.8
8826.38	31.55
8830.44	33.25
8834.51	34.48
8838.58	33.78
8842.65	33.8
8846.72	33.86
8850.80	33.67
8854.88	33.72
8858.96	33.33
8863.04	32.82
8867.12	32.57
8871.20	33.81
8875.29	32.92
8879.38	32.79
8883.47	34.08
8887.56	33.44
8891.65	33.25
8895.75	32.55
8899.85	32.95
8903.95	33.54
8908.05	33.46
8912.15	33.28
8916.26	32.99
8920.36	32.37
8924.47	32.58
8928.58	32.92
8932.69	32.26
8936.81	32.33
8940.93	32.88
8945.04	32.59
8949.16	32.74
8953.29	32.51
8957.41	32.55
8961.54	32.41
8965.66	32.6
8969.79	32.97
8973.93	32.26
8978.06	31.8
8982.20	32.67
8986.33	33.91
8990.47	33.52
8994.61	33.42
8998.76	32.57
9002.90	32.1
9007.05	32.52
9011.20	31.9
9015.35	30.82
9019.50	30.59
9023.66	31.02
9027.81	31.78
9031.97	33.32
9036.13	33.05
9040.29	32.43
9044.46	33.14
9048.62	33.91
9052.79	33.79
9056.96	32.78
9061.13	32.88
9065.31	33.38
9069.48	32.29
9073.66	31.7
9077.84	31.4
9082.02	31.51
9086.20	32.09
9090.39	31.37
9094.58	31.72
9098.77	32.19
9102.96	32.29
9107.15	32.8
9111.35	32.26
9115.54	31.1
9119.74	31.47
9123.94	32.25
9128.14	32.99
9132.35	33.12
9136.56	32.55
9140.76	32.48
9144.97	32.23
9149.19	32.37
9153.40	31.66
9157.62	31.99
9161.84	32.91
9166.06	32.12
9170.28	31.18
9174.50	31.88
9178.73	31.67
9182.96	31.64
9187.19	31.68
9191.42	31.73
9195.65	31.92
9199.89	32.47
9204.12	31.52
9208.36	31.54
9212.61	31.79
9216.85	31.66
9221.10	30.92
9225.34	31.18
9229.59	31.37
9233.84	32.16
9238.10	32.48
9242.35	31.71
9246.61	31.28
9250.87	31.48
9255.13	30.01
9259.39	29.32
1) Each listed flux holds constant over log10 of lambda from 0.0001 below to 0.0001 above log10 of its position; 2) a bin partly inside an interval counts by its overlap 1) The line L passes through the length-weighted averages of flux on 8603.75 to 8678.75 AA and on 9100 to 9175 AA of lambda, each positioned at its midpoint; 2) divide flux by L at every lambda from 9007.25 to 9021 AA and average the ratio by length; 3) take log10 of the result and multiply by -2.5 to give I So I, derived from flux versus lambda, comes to 0.035 mag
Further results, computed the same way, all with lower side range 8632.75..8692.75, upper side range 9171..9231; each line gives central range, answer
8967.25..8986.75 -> -0.03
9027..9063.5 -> -0.04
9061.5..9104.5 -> -0.01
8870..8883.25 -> -0.05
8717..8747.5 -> -0.07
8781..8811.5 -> -0.03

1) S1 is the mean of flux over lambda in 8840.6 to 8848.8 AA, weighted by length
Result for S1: 33.8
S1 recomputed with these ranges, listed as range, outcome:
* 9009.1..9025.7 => 31.1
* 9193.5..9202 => 32.2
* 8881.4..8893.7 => 33.6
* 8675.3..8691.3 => 32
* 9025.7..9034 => 32.6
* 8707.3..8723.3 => 34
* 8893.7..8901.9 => 32.7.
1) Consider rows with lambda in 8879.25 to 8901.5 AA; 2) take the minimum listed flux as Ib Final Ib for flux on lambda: 32.55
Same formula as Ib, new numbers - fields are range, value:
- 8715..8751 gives 33.07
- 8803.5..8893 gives 29.42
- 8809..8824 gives 32.13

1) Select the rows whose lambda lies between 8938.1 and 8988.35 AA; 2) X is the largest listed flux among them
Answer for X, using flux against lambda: 33.91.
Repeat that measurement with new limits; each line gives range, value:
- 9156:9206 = 32.91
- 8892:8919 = 33.54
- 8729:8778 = 34.19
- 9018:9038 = 33.32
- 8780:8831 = 34.13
